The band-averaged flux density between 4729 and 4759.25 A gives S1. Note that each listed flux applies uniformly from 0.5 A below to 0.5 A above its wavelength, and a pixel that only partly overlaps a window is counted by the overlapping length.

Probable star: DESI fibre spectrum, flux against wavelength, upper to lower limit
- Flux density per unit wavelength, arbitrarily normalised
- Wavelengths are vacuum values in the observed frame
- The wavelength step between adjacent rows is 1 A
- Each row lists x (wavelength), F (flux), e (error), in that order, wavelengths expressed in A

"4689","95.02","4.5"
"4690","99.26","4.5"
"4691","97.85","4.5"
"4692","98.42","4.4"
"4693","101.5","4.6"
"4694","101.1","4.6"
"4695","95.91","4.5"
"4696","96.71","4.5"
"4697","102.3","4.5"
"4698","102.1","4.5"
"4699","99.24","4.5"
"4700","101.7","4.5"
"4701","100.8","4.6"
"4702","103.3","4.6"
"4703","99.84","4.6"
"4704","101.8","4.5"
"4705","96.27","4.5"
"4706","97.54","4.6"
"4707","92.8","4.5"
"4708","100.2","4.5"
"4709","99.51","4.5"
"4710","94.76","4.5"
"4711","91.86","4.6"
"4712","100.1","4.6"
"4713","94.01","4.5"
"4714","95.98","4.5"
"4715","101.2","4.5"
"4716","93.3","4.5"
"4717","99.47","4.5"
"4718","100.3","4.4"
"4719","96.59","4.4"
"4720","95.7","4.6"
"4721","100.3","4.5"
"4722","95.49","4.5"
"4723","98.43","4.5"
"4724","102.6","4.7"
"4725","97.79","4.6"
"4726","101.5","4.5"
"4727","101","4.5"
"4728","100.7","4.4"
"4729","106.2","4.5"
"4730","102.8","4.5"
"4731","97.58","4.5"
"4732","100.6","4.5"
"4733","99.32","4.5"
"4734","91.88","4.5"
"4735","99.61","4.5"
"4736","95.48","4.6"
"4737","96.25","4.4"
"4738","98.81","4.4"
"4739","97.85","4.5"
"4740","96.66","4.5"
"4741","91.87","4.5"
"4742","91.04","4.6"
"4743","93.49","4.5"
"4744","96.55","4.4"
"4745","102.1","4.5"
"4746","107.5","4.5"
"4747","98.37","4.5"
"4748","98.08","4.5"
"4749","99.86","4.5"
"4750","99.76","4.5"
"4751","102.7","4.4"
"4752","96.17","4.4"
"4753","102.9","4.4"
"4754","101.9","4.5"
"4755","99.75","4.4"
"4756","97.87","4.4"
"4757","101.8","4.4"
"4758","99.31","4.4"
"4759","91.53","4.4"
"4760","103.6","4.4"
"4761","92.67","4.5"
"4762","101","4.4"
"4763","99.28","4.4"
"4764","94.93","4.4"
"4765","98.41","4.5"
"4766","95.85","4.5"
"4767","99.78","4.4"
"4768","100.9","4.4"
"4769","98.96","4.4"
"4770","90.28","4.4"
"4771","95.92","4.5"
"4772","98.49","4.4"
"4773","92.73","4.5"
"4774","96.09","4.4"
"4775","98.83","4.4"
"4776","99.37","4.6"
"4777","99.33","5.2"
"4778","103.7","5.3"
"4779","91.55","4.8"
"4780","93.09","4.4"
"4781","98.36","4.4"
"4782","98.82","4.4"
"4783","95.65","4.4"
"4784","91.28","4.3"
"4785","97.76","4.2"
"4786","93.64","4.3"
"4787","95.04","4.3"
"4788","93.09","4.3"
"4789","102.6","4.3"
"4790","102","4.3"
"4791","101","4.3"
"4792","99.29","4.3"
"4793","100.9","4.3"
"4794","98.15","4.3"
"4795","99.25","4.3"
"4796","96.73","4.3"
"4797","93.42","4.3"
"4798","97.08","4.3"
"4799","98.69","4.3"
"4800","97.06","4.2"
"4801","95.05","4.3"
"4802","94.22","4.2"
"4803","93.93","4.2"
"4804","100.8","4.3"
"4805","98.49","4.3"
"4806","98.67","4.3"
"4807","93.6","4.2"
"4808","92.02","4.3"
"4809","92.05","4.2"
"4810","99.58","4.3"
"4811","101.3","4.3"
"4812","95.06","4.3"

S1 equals 98.5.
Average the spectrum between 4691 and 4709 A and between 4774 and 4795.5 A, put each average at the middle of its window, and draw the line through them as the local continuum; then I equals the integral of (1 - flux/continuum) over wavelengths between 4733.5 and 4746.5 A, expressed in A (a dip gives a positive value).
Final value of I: 0.2 A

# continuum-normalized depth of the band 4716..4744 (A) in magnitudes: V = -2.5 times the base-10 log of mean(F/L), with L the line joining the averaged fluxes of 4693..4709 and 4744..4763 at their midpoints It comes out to 0.018 mag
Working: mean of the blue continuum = 99.5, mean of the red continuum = 99.7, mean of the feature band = 98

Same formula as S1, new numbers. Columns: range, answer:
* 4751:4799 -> 97.7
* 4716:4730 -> 99.6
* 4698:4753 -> 98.5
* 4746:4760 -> 99.7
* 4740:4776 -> 98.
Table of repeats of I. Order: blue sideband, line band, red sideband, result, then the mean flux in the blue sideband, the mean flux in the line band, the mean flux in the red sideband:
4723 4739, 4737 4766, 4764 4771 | -0.07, 99.4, 98.3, 97.1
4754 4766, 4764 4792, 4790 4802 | 0.27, 98.3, 97.1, 97.9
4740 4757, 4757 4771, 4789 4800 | 0.18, 98.8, 97.5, 98.8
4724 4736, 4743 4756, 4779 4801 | -0.15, 99.8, 100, 97.1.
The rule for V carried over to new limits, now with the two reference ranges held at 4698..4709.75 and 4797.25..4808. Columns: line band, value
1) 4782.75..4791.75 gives 0.00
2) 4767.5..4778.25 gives 0.00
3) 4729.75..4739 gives 0.01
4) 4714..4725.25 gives 0.01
